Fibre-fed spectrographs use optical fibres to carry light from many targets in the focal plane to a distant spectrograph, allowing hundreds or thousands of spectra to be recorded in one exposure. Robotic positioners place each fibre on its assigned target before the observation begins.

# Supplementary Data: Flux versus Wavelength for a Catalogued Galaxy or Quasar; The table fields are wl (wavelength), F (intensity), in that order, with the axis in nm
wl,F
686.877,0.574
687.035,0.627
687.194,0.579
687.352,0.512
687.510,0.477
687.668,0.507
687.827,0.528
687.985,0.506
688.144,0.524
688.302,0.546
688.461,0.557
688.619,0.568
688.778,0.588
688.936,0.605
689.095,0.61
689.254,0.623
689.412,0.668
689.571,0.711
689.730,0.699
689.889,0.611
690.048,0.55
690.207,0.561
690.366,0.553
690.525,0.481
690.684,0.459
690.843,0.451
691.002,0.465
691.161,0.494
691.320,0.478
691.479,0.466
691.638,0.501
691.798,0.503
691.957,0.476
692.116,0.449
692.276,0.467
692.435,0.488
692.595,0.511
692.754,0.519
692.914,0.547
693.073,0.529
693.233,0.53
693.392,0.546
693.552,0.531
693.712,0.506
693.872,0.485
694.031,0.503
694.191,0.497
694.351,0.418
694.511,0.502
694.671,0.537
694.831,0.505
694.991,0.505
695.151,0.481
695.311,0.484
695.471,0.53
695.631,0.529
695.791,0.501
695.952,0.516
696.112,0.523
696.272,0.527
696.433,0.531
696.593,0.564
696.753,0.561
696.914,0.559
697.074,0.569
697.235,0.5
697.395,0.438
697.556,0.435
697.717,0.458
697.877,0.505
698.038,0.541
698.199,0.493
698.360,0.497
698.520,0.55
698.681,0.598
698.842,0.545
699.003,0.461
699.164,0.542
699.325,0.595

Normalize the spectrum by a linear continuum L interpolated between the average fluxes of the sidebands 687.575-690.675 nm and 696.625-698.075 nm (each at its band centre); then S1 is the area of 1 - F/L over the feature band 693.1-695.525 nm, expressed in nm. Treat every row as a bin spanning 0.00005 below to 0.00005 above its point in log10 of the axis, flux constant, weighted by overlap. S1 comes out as 0.13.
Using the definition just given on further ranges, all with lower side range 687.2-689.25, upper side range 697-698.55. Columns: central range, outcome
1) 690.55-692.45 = 0.201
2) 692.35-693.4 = 0.001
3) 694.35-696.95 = -0.053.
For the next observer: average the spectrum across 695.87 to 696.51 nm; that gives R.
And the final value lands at 0.523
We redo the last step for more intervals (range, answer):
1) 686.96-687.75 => 0.54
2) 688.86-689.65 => 0.643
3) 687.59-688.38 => 0.522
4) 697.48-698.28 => 0.486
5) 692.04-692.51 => 0.468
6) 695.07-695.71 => 0.506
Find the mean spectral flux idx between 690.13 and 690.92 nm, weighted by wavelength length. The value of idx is 0.501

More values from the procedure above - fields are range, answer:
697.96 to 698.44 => 0.51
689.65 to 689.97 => 0.654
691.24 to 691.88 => 0.487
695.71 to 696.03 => 0.508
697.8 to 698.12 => 0.522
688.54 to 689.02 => 0.587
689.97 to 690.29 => 0.555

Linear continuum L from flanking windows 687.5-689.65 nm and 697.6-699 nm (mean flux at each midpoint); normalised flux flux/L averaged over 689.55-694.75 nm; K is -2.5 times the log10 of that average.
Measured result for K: 0.084 mag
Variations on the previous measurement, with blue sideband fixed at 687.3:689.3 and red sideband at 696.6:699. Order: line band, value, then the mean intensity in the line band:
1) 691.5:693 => 0.09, 0.495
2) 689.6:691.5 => 0.03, 0.529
